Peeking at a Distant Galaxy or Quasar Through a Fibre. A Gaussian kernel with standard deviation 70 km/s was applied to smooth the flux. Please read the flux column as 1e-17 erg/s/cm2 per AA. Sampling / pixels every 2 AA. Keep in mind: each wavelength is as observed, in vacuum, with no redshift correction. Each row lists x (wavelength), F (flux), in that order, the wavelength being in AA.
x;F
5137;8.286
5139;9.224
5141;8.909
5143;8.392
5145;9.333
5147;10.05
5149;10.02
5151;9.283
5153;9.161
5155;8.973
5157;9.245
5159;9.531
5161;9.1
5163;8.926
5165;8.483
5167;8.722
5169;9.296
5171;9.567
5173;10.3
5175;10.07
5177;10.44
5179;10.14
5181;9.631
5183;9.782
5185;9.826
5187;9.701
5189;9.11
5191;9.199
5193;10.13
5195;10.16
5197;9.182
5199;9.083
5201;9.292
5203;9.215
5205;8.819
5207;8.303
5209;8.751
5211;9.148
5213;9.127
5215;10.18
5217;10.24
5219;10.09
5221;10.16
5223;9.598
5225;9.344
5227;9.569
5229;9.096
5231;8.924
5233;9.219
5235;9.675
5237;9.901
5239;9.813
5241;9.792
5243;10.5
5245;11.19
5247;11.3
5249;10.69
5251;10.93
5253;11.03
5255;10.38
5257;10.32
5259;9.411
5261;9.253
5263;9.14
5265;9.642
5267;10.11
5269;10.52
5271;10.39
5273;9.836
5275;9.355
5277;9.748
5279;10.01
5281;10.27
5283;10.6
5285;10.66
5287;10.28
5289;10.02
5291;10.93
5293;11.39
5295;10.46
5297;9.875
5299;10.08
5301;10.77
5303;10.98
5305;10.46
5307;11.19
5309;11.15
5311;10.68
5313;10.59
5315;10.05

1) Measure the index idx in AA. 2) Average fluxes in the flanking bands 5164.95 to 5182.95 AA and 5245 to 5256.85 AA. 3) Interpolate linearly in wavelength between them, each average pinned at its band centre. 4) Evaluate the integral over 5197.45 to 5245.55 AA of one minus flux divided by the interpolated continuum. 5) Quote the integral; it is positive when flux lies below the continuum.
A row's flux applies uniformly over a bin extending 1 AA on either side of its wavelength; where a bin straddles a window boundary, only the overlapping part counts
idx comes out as 4.1 AA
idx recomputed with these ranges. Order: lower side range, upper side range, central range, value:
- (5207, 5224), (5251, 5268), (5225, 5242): 0.4 AA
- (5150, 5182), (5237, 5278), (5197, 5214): 1.3 AA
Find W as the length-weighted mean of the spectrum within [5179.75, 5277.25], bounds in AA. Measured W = 9.75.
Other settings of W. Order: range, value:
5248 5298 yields 10.2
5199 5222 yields 9.38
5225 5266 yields 9.97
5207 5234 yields 9.45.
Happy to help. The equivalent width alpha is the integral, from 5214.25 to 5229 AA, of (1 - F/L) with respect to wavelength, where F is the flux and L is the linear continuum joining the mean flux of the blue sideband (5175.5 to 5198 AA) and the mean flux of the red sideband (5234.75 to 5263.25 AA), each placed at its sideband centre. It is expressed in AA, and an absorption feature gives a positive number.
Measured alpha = 0.32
